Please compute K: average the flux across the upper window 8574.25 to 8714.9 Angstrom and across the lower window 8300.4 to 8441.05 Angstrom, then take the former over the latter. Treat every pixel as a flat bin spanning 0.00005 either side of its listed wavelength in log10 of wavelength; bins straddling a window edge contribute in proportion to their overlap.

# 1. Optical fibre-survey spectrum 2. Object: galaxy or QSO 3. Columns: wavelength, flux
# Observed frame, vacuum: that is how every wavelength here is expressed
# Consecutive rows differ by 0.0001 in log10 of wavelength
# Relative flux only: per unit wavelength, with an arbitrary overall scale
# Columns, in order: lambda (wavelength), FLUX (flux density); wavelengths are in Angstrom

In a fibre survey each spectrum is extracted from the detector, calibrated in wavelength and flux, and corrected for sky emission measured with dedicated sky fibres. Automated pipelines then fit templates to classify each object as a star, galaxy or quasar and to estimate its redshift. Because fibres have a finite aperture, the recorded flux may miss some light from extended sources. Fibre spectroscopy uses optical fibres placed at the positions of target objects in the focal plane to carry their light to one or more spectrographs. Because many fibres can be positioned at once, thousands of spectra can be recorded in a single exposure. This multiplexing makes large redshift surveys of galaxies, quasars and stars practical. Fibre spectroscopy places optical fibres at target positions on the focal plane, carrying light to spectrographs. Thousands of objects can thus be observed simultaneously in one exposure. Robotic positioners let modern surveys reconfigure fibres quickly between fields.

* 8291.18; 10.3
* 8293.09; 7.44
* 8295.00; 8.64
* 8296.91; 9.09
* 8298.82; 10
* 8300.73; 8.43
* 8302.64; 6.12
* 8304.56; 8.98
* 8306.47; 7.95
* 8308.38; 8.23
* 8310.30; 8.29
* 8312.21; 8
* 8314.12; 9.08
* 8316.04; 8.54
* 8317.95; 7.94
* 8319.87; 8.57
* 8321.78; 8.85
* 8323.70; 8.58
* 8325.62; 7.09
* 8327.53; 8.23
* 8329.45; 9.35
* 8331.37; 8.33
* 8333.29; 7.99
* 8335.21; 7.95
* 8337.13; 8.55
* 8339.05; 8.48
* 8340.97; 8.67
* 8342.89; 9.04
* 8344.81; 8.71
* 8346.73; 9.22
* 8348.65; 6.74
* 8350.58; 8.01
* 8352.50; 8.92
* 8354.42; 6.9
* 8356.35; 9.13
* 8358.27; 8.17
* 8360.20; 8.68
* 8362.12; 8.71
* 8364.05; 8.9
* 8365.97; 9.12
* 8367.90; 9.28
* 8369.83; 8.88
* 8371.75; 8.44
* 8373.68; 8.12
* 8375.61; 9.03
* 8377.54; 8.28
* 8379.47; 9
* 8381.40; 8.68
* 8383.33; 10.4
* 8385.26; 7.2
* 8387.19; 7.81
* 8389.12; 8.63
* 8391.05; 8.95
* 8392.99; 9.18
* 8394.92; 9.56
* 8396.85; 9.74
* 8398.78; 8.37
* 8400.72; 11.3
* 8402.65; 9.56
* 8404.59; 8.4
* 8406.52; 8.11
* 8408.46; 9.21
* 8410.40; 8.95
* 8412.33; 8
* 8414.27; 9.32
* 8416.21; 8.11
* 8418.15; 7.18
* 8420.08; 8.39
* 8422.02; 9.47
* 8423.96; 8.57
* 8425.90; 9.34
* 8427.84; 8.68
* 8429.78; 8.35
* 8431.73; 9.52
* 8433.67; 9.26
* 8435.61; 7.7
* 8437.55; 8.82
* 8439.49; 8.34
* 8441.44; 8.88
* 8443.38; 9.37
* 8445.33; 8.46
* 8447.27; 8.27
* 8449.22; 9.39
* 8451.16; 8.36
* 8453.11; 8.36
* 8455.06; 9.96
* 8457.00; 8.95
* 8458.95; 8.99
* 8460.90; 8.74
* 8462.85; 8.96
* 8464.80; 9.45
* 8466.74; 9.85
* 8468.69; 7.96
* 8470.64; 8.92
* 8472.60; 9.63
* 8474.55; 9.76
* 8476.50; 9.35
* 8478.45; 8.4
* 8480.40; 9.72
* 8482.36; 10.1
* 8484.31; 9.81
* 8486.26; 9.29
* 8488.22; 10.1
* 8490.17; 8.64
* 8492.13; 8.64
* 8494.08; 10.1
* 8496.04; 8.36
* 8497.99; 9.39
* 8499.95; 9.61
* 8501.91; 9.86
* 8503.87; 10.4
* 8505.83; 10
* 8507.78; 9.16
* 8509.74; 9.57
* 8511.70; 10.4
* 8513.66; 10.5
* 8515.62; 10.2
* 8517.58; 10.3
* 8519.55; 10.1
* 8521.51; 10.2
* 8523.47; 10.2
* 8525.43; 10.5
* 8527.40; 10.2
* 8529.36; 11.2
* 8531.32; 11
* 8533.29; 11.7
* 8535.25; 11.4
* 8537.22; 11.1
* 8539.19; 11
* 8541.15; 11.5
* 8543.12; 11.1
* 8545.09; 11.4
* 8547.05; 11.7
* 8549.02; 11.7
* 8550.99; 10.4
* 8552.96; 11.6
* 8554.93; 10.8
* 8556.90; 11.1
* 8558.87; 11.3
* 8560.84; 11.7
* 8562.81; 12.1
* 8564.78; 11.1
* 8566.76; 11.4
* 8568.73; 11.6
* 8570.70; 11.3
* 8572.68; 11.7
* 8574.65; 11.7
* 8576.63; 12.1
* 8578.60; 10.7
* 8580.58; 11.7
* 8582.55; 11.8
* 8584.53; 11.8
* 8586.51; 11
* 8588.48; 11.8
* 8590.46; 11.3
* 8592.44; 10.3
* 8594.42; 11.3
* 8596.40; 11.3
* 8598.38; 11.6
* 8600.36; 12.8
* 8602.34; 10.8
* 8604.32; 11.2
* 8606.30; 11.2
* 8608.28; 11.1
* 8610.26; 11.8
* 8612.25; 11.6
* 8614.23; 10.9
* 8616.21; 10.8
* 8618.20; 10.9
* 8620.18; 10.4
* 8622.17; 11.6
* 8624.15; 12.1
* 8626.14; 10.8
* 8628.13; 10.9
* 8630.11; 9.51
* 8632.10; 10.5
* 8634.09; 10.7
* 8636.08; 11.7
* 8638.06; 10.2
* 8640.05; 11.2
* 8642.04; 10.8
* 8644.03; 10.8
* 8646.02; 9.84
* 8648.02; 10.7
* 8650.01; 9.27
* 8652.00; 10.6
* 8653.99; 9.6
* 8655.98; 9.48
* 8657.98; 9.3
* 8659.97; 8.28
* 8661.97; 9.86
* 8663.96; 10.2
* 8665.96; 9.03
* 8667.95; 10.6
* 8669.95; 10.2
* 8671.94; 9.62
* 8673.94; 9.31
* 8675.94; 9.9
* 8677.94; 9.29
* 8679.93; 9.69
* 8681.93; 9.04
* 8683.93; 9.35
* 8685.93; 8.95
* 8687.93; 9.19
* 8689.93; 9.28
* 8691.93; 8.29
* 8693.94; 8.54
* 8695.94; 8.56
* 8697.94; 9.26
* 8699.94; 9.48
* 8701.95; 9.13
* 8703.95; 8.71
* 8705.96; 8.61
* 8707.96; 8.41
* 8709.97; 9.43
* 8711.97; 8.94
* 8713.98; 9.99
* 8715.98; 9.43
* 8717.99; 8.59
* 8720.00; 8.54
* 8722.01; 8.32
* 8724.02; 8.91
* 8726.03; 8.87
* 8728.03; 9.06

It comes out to 1.20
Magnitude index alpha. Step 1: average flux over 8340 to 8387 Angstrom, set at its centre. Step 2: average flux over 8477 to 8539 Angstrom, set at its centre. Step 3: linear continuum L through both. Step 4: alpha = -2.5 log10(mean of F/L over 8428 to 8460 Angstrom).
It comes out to 0.07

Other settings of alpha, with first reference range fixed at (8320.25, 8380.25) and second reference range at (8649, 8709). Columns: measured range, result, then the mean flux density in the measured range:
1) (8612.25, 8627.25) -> -0.210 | 11.1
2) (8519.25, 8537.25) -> -0.203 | 10.8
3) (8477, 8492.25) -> -0.066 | 9.38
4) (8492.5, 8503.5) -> -0.073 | 9.47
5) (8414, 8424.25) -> 0.027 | 8.45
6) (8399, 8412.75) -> -0.055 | 9.08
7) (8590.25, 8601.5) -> -0.248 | 11.4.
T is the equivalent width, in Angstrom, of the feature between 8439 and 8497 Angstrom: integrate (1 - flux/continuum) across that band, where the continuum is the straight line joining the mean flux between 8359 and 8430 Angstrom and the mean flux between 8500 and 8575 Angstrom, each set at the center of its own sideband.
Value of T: 4.5 Angstrom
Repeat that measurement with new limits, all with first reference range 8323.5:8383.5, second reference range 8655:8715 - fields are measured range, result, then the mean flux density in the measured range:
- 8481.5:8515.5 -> -3.10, 9.66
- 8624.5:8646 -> -3.67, 10.7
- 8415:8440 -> 0.24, 8.61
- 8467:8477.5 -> -0.46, 9.17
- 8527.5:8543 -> -3.94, 11.2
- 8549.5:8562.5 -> -3.25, 11.2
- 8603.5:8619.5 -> -3.64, 11.2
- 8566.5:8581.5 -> -4.18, 11.5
